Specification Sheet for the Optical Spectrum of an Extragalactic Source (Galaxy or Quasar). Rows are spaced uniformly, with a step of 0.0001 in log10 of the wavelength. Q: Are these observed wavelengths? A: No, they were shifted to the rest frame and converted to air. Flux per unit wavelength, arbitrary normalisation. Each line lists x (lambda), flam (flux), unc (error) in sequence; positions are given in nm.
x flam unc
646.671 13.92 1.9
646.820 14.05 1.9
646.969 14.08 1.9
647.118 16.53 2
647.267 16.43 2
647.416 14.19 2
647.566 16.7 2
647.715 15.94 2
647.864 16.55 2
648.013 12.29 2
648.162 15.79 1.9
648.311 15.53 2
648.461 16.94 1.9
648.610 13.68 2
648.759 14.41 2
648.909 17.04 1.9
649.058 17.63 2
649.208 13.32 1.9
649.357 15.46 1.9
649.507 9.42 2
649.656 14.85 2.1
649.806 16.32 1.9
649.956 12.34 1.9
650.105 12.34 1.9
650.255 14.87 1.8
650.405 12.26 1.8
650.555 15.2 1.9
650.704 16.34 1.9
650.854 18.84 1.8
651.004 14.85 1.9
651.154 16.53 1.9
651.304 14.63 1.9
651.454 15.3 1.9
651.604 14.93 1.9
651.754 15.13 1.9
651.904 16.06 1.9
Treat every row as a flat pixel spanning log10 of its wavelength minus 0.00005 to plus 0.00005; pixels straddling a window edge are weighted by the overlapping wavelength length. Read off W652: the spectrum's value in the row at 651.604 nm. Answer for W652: 14.93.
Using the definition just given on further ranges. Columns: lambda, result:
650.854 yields 18.84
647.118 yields 16.53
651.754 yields 15.13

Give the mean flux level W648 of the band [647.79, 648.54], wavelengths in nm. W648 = 15.4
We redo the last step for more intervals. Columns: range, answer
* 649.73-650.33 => 14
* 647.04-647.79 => 15.9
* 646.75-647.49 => 15.1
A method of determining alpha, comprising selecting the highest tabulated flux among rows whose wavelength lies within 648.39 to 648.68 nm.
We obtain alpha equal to 16.94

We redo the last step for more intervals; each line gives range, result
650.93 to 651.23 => 16.53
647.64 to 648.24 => 16.55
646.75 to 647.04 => 14.08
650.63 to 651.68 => 18.84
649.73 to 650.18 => 16.32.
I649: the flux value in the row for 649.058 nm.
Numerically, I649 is 17.63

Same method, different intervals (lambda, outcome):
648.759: 14.41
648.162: 15.79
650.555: 15.2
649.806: 16.32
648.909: 17.04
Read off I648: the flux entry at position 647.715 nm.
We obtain 15.94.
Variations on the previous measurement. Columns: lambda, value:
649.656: 14.85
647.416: 14.19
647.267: 16.43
